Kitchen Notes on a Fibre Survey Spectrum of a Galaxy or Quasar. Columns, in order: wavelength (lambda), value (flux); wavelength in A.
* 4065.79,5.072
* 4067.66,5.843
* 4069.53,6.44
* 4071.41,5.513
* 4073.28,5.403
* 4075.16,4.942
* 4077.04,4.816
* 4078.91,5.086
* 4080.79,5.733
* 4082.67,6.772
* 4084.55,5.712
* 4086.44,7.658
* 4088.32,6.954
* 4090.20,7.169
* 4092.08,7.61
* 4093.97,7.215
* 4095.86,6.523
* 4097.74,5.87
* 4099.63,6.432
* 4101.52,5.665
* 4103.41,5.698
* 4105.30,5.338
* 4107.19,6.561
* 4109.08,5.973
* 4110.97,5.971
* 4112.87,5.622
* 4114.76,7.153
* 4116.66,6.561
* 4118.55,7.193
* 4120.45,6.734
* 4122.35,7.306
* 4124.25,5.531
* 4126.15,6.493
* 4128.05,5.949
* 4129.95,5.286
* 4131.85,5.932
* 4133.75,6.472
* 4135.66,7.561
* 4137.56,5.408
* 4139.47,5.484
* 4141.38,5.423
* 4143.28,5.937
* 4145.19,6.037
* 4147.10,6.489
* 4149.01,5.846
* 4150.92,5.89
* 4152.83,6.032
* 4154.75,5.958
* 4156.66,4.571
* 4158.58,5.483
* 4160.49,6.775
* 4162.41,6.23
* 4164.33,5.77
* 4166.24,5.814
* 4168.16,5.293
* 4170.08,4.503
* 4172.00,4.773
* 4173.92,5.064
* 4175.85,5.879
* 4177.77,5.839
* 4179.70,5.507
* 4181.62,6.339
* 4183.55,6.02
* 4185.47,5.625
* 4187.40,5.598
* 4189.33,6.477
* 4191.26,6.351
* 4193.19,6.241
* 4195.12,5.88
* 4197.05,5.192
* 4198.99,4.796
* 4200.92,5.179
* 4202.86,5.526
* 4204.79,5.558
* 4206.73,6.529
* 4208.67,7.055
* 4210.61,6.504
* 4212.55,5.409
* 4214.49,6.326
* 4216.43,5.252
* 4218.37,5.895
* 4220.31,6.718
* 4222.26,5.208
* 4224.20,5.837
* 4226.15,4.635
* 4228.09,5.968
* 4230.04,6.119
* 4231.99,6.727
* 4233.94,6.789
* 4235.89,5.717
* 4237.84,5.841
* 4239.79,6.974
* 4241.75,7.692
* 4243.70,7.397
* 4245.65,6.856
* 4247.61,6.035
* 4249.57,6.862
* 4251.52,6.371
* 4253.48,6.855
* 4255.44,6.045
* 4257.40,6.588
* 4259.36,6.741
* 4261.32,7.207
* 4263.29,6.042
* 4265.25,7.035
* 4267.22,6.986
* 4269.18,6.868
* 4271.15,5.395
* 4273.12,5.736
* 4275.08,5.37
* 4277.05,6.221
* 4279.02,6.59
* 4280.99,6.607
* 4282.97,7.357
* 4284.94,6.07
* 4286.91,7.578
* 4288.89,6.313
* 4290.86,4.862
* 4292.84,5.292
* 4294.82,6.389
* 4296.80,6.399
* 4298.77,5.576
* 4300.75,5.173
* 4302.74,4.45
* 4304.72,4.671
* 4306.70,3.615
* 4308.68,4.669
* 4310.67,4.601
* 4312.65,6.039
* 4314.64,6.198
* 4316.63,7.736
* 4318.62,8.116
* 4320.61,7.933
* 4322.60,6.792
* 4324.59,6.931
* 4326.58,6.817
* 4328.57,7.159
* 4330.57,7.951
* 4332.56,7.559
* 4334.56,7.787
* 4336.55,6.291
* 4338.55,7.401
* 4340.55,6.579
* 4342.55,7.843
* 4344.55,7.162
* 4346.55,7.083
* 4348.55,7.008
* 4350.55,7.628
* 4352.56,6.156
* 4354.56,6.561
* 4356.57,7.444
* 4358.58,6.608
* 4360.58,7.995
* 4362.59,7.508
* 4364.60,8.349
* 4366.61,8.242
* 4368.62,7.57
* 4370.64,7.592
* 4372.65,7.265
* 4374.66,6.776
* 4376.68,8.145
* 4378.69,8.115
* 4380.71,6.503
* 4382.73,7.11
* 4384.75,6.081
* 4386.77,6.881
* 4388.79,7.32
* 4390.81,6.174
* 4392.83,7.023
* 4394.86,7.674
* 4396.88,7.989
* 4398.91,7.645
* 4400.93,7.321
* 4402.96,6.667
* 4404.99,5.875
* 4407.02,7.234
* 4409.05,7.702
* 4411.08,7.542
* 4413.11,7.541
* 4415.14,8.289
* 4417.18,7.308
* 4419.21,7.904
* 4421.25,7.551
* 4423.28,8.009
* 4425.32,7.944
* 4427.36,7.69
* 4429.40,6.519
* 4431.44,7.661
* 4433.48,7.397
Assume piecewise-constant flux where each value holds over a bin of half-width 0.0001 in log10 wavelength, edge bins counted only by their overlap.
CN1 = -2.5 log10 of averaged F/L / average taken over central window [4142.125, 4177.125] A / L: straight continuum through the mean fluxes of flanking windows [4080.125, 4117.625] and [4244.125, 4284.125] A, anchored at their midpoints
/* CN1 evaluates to 0.14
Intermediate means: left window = 6.41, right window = 6.5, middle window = 5.69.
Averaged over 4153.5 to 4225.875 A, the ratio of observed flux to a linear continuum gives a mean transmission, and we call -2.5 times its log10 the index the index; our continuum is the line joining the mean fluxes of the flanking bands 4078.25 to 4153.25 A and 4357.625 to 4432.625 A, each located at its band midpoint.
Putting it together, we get 0.14 mag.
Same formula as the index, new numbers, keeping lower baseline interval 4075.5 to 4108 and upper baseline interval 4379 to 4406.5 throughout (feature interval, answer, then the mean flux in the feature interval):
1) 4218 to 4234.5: 0.11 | 5.97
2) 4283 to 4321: 0.15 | 5.88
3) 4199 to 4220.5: 0.11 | 5.92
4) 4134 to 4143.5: 0.06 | 6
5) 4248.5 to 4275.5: 0.03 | 6.46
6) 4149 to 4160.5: 0.13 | 5.71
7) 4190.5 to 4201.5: 0.16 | 5.61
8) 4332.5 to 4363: -0.04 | 7.14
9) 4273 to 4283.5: 0.06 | 6.32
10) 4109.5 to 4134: 0.00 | 6.31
